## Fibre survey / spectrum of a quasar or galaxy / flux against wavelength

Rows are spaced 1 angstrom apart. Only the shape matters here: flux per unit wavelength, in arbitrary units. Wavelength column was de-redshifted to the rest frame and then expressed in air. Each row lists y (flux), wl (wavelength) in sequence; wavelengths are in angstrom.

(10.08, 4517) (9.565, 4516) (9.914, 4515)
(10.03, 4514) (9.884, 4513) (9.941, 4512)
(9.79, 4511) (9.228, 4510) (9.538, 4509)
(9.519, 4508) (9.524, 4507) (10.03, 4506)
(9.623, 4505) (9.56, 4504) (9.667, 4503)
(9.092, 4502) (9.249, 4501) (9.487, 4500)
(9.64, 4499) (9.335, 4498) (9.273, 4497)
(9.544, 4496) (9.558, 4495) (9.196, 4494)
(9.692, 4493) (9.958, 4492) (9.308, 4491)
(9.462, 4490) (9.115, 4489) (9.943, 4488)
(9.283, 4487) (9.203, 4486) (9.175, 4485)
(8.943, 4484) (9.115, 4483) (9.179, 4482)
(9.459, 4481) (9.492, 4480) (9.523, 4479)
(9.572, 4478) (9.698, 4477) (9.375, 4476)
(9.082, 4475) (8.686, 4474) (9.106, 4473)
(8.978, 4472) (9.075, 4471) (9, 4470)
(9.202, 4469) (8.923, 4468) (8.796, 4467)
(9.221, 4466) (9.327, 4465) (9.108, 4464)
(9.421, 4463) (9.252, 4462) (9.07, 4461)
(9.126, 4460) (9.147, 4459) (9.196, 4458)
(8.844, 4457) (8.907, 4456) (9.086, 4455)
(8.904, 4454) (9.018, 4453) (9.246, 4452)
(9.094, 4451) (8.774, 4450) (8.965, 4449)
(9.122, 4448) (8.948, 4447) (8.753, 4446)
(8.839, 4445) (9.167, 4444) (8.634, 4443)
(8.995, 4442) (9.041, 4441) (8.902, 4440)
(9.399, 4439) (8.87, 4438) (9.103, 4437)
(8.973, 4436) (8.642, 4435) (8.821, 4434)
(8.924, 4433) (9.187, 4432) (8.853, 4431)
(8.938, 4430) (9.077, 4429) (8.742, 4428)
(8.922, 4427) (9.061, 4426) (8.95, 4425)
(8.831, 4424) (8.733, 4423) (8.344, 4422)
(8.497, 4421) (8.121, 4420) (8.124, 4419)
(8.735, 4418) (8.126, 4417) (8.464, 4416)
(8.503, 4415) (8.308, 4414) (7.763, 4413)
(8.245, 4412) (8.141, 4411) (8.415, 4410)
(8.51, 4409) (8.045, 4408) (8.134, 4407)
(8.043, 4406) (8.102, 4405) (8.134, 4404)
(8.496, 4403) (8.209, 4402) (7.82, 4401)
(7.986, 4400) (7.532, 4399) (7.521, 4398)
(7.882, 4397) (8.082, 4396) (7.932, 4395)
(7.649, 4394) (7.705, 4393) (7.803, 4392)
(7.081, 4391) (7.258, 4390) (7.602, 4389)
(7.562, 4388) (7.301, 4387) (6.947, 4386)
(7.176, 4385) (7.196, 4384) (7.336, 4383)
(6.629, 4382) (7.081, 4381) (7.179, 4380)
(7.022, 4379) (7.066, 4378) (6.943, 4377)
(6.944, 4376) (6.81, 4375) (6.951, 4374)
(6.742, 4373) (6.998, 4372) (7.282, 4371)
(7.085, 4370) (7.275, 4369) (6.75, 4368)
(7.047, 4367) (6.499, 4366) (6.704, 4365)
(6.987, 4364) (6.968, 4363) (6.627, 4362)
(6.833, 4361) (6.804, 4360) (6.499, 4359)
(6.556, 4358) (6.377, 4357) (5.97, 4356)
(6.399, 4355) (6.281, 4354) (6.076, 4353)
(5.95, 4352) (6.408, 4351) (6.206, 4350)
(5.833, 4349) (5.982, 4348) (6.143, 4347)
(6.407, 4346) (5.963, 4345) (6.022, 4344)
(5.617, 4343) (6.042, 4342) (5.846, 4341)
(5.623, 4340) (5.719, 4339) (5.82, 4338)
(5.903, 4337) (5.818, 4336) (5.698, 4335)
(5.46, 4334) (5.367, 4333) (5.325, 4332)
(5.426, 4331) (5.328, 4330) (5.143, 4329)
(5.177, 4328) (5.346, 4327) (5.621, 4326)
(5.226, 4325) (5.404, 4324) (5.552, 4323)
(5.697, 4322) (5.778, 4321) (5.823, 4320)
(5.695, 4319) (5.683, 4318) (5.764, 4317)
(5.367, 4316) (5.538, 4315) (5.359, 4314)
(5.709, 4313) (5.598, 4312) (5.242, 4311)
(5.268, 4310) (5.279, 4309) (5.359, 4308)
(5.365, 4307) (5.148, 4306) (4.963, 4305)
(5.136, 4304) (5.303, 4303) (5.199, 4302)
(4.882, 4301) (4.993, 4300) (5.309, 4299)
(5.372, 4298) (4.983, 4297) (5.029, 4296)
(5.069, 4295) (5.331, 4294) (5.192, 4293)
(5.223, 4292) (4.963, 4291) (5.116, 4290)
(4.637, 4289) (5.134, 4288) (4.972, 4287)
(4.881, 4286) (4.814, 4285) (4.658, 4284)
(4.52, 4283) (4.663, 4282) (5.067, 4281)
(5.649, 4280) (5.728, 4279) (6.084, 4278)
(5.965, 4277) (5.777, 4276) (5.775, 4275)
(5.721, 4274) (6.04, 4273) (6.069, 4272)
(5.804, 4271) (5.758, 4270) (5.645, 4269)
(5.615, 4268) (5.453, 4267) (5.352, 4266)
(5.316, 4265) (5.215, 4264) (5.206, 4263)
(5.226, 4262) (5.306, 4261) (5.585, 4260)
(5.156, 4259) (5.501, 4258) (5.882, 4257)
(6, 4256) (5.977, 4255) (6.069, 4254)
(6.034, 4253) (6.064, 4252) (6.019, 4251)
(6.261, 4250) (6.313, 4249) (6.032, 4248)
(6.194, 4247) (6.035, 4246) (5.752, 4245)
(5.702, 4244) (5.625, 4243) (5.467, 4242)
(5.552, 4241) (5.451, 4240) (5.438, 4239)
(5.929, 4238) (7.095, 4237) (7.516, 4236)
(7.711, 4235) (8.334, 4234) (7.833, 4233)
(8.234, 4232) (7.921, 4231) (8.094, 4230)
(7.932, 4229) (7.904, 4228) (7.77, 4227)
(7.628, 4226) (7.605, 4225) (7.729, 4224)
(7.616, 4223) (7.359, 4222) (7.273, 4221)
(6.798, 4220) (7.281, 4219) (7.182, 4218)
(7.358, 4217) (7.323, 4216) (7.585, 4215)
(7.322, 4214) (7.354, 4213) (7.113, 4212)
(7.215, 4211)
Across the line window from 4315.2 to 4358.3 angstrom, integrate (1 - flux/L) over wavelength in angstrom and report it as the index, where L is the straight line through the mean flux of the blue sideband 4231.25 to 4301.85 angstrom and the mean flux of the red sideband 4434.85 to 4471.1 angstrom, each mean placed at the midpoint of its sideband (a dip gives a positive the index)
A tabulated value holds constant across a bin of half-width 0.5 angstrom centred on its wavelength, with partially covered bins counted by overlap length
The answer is 7.3 angstrom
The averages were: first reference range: 5.7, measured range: 5.78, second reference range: 9.03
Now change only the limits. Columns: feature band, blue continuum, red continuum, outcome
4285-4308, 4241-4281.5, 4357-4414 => 4.09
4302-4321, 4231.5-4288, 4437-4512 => 3.51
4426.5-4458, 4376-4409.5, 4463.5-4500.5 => -1.57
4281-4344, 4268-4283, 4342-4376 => 7.37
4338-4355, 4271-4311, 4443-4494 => 1.22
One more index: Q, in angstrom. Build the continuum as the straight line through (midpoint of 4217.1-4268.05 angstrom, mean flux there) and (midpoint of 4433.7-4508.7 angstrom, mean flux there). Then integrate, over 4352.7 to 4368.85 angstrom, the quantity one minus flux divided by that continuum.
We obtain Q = 2.63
